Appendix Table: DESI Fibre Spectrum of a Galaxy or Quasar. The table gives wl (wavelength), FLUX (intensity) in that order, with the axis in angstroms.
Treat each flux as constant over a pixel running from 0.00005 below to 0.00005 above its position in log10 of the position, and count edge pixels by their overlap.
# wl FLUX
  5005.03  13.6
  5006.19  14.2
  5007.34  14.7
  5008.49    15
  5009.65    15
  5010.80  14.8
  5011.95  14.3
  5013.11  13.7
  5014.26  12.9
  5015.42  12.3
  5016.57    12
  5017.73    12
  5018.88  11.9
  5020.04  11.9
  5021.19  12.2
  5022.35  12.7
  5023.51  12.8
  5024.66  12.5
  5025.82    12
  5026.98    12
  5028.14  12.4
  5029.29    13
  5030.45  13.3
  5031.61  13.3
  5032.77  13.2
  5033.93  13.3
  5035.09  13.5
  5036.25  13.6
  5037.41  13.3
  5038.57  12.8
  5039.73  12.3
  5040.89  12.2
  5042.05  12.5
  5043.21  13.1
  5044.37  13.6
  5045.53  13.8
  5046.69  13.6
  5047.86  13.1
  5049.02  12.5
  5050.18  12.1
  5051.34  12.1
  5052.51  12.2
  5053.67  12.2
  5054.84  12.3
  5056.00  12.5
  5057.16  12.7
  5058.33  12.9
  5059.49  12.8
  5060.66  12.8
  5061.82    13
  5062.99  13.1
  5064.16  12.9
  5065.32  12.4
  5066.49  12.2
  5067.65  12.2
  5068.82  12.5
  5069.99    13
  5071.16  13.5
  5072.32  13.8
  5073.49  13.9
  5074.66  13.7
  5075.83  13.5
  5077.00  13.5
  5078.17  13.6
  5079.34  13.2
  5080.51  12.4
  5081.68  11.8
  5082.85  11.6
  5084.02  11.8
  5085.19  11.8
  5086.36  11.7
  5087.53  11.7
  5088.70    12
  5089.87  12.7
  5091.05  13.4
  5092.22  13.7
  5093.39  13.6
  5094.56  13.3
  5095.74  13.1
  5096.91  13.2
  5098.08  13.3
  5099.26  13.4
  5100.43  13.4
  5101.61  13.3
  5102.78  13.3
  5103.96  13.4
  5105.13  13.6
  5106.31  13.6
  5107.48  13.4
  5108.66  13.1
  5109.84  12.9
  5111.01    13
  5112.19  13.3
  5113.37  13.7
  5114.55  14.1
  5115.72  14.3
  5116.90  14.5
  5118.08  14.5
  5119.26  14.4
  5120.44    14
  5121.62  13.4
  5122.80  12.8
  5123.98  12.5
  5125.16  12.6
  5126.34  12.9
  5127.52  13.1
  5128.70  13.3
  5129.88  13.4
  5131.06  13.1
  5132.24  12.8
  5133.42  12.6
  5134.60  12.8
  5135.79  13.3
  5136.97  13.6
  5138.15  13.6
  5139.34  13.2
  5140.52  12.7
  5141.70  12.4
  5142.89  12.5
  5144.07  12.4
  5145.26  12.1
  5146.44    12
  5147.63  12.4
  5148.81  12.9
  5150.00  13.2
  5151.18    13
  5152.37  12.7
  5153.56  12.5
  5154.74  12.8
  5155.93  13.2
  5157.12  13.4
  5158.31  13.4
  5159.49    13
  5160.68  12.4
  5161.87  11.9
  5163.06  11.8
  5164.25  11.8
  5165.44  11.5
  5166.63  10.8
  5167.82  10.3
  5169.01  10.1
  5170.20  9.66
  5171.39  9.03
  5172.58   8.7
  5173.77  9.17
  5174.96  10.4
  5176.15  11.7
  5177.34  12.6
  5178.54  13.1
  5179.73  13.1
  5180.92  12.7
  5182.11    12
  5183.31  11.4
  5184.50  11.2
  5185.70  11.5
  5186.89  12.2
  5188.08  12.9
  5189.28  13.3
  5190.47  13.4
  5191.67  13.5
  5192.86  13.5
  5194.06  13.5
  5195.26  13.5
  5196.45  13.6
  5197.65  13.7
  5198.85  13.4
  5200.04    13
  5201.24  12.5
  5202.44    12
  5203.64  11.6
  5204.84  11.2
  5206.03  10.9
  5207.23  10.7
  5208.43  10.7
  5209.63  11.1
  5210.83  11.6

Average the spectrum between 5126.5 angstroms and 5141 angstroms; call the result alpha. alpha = 13.1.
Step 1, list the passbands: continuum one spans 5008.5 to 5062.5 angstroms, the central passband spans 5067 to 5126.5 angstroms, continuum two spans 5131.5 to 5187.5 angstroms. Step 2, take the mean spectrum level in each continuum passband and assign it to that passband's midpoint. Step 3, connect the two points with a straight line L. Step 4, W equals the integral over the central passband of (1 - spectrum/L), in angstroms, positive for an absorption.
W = -3.2 angstroms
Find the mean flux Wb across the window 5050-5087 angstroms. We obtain 12.7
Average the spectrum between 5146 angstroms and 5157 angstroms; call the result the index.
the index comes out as 12.8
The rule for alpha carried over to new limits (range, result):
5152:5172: 11.8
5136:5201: 12.3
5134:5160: 12.9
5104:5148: 13.2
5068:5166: 13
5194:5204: 13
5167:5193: 11.6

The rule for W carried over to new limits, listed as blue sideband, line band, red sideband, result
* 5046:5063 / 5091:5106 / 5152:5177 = -1.5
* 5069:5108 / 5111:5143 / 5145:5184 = -2.3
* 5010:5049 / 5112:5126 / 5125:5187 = -1.4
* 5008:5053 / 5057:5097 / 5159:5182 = -1.4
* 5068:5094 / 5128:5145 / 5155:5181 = -1.4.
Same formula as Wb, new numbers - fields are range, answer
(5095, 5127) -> 13.4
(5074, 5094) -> 12.7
